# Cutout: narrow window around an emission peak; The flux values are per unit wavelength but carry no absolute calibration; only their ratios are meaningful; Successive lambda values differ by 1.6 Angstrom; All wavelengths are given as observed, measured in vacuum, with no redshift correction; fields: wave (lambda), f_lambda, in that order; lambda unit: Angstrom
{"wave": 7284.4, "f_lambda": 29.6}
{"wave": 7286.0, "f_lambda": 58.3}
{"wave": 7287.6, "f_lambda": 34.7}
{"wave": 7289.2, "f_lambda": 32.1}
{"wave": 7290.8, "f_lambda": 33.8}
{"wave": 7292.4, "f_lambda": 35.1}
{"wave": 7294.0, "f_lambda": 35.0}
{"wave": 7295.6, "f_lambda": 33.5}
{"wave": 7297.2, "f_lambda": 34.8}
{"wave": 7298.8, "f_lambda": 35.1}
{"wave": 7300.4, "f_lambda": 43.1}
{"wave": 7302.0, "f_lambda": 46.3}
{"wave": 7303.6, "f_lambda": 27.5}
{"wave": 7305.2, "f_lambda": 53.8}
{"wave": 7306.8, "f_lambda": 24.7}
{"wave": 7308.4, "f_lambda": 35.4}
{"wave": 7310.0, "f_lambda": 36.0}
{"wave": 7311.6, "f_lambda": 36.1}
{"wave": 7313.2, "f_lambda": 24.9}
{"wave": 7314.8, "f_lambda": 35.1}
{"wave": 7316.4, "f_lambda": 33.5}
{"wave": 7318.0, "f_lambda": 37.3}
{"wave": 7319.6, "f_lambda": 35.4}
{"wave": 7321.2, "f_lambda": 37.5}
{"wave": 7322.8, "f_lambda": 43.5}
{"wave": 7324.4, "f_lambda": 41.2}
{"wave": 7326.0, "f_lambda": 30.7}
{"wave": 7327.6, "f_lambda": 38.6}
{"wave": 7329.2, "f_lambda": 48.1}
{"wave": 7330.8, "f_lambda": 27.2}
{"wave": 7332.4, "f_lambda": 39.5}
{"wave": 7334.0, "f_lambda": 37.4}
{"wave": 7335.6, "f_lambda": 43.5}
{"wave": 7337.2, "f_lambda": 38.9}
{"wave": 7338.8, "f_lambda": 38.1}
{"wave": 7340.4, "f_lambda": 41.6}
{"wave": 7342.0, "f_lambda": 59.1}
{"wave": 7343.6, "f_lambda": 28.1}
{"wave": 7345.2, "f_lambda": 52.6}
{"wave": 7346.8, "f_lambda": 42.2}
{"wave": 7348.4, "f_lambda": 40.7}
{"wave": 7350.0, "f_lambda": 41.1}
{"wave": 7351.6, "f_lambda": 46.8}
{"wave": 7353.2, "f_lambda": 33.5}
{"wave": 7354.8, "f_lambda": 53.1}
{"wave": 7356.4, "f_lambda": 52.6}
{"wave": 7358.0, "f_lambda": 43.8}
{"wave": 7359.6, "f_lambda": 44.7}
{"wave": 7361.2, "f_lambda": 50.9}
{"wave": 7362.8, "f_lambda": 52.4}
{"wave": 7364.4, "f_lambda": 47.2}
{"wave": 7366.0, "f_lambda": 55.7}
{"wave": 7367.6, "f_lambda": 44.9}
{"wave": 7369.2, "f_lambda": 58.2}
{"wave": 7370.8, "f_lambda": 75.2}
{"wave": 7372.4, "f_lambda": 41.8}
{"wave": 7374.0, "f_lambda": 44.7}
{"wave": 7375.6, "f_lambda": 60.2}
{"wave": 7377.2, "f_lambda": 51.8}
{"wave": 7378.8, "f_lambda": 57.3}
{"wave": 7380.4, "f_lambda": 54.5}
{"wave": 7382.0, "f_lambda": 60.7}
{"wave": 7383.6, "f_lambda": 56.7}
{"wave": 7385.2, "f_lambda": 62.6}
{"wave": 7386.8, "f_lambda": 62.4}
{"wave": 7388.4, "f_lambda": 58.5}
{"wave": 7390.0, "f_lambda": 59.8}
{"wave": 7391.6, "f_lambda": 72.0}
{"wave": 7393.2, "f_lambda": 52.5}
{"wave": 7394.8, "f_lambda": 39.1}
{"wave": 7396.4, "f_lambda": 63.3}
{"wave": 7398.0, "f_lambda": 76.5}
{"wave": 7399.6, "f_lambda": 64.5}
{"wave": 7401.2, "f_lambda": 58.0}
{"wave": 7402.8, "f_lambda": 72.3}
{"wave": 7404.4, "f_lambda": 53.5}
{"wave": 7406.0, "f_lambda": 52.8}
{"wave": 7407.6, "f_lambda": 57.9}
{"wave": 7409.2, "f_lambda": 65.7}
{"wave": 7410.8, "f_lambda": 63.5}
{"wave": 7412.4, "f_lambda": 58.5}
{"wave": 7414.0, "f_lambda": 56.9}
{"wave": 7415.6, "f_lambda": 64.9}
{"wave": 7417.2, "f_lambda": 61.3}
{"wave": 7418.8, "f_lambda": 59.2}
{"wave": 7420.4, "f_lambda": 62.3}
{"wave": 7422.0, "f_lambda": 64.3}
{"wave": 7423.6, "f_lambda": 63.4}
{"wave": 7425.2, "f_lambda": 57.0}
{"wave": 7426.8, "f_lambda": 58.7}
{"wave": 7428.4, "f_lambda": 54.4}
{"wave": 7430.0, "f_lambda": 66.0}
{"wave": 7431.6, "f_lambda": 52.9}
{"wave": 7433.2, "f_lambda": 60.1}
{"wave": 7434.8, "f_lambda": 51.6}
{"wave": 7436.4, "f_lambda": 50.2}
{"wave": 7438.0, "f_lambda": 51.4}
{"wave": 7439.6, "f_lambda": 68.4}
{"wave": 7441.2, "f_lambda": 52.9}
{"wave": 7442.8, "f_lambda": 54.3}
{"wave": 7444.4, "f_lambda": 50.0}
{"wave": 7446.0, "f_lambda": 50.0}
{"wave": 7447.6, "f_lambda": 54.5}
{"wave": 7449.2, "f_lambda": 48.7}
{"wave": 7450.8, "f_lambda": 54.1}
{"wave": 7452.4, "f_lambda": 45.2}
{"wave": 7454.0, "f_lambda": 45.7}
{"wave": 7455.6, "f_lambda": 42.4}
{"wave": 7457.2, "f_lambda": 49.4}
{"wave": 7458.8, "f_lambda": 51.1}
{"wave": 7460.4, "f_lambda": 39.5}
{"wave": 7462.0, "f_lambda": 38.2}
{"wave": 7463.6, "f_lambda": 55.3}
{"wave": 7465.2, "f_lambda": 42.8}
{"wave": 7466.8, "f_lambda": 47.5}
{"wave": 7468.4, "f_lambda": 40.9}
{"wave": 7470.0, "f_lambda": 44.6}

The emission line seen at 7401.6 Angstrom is Mg II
